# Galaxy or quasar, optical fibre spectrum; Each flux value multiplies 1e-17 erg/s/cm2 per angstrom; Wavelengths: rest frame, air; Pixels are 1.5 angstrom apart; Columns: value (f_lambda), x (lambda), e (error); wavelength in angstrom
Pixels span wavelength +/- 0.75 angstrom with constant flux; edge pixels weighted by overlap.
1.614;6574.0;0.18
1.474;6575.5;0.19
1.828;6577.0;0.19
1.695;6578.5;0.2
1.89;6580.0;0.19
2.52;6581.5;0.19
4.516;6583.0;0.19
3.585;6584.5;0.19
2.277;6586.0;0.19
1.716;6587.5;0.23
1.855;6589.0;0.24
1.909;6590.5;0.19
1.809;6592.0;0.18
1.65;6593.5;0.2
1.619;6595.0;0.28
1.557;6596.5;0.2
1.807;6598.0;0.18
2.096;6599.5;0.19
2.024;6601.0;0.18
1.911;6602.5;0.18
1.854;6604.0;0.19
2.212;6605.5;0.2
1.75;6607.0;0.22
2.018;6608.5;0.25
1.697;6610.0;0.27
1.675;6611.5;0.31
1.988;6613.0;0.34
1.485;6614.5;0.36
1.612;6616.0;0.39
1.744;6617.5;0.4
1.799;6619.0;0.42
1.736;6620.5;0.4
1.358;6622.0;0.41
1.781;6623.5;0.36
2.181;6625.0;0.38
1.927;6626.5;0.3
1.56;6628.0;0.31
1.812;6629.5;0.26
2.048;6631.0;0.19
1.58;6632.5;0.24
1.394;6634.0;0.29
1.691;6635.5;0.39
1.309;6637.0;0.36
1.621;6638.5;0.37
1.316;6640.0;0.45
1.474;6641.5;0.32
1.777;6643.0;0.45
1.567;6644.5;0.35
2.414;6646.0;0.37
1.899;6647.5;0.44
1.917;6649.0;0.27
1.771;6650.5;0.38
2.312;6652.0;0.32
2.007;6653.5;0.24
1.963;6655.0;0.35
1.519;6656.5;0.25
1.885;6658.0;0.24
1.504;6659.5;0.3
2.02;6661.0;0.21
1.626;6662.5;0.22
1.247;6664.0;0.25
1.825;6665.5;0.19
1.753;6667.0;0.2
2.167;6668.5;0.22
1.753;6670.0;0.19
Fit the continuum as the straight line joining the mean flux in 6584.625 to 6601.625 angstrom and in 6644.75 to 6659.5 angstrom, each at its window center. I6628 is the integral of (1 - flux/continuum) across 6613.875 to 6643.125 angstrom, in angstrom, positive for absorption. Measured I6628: 4.0 angstrom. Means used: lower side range 1.91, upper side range 1.93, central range 1.66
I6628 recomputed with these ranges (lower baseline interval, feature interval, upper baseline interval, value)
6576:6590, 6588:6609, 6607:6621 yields 2.09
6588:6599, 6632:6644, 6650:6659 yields 2.20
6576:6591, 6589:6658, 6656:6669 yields 8.40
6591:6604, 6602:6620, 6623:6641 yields -0.48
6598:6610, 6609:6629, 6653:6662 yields 1.80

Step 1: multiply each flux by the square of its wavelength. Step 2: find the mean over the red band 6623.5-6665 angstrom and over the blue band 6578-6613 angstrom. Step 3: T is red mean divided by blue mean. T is 0.9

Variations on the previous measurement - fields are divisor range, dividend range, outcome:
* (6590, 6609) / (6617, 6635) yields 0.94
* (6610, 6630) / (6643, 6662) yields 1.10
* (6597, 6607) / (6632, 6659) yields 0.90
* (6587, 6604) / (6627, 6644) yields 0.89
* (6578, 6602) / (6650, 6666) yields 0.85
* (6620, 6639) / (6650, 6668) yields 1.07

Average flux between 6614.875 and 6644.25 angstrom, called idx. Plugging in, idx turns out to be 1.67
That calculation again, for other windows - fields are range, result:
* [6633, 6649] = 1.66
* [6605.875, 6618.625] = 1.76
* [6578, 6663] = 1.88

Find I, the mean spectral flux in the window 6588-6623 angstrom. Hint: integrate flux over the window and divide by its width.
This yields 1.79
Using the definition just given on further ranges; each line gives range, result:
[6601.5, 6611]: 1.9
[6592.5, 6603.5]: 1.81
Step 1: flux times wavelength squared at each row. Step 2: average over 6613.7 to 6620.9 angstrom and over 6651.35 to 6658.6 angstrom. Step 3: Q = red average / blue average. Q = 1.2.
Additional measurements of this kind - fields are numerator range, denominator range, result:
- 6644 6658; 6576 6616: 0.97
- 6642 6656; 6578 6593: 0.83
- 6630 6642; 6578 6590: 0.63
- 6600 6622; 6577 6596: 0.82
